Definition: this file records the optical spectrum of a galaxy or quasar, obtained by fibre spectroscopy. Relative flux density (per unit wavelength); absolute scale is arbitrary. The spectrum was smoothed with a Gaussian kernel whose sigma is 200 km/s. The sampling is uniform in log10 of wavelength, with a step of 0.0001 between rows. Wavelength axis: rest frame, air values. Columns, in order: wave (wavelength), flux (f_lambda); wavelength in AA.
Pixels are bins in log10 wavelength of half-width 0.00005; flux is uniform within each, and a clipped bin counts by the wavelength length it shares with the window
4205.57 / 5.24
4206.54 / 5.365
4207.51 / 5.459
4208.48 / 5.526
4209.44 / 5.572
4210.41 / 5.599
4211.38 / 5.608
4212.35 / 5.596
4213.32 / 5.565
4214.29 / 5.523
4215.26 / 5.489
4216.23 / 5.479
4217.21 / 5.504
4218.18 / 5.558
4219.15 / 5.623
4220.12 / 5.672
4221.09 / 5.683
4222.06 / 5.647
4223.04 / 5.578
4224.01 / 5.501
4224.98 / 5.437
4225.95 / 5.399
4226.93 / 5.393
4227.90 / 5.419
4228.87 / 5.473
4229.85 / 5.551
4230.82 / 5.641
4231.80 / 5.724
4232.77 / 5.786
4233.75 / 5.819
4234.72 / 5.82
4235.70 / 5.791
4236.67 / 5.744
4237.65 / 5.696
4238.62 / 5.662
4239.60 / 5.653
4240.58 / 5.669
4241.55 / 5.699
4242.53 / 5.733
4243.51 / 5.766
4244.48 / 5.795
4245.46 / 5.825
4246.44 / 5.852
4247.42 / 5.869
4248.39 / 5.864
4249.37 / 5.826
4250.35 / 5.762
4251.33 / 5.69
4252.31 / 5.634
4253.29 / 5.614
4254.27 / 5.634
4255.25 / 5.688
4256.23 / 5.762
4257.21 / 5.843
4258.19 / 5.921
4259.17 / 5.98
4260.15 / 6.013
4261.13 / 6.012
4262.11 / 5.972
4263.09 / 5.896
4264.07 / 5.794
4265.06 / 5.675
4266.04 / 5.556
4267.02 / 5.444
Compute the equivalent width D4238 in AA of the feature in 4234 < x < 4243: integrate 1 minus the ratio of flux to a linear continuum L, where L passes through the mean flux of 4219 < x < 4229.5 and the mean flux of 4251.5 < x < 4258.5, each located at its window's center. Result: -0.2 AA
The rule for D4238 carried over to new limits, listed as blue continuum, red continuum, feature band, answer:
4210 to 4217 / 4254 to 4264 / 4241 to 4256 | 0.1 AA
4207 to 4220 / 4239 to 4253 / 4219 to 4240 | 0.1 AA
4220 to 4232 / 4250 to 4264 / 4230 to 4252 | -0.3 AA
